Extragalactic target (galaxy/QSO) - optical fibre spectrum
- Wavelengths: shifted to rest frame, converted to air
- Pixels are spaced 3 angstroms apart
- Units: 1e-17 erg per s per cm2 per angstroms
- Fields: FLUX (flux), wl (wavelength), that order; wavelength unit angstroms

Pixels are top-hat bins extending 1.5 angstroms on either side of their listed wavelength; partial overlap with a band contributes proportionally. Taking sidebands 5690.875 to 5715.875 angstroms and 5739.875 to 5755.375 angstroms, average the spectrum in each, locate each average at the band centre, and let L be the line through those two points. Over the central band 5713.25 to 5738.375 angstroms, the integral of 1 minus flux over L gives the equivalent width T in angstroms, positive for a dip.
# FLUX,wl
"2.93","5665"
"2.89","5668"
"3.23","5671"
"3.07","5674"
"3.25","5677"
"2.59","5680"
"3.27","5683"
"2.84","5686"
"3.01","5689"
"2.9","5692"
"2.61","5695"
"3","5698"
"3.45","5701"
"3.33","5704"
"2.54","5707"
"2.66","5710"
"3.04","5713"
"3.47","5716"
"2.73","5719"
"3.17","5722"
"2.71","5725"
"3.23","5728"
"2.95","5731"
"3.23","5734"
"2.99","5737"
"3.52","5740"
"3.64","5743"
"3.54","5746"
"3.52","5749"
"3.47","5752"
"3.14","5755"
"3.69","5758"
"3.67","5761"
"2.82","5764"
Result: 1.3 angstroms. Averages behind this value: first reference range 2.97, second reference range 3.49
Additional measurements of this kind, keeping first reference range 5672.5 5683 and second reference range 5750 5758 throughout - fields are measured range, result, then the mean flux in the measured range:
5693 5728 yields 2.1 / 2.98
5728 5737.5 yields 0.6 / 3.09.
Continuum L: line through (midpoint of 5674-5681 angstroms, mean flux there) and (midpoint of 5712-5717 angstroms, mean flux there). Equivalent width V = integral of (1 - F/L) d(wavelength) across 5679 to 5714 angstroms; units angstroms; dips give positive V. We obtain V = 1.99 angstroms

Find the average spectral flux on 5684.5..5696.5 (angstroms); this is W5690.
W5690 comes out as 2.84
